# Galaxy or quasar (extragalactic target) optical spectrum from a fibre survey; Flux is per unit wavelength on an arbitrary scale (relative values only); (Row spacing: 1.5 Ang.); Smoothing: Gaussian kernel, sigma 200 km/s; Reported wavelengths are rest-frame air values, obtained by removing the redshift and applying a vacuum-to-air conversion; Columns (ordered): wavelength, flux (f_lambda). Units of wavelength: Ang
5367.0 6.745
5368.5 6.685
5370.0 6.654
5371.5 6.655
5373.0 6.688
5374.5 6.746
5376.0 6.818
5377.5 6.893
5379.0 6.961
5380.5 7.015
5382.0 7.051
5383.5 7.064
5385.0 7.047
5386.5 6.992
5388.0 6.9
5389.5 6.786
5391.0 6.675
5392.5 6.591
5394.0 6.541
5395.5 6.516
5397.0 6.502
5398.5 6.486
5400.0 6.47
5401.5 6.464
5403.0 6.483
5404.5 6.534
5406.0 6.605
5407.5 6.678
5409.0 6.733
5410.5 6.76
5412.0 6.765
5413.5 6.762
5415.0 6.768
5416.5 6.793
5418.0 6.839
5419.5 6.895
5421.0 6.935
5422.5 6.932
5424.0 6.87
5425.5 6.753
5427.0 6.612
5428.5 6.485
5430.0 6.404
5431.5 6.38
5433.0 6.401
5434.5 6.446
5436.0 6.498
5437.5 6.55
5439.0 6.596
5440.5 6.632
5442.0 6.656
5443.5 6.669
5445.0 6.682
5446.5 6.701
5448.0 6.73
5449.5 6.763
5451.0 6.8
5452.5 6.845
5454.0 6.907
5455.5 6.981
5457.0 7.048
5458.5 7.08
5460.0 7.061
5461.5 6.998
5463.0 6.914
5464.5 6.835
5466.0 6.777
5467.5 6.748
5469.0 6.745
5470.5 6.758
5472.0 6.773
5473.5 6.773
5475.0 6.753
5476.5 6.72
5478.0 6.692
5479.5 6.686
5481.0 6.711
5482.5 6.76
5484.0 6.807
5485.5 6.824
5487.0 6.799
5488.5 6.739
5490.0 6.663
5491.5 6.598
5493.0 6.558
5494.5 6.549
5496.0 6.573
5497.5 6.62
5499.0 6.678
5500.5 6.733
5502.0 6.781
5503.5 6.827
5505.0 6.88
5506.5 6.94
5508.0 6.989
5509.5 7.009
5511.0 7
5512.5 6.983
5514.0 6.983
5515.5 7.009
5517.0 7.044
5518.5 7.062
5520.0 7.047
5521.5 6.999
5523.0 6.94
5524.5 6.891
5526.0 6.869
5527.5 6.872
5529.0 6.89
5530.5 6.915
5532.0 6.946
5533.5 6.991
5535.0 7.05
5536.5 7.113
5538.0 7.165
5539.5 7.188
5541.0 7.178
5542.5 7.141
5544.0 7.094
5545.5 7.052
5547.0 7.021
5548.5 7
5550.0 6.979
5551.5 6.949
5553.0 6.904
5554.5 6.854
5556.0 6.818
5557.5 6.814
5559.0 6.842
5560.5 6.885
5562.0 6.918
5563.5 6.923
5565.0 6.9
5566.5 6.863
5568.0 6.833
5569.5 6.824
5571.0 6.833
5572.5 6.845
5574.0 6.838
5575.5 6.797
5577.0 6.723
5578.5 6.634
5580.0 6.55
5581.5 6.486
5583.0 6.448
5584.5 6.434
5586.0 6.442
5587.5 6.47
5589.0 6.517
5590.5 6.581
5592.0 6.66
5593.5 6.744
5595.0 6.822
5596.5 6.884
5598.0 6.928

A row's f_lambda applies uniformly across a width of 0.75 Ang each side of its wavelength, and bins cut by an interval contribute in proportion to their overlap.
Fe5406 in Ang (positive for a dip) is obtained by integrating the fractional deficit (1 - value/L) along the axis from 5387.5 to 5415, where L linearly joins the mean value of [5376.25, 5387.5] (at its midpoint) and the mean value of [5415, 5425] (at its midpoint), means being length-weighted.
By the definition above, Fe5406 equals 1.2 Ang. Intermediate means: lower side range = 6.99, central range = 6.63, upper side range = 6.87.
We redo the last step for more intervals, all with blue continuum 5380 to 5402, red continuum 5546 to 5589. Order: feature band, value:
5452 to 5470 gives -0.42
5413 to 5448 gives 0.44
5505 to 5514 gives -0.28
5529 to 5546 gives -0.75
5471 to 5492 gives 0.07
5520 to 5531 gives -0.25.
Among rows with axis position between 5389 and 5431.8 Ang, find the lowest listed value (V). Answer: 6.38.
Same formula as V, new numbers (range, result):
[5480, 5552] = 6.549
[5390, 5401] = 6.47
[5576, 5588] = 6.434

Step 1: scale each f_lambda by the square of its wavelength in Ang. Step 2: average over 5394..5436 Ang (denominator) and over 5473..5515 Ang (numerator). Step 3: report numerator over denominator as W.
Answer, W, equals 1.05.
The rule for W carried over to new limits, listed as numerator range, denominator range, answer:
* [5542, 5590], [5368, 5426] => 1.07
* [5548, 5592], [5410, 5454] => 1.06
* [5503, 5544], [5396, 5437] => 1.10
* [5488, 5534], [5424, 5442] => 1.08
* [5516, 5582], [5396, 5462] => 1.08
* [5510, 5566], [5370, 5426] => 1.09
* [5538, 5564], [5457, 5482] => 1.05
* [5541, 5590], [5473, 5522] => 1.02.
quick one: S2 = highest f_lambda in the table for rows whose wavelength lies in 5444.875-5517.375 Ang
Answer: 7.08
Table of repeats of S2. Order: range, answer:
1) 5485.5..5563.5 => 7.188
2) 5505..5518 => 7.044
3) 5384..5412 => 7.047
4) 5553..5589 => 6.923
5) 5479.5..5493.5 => 6.824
